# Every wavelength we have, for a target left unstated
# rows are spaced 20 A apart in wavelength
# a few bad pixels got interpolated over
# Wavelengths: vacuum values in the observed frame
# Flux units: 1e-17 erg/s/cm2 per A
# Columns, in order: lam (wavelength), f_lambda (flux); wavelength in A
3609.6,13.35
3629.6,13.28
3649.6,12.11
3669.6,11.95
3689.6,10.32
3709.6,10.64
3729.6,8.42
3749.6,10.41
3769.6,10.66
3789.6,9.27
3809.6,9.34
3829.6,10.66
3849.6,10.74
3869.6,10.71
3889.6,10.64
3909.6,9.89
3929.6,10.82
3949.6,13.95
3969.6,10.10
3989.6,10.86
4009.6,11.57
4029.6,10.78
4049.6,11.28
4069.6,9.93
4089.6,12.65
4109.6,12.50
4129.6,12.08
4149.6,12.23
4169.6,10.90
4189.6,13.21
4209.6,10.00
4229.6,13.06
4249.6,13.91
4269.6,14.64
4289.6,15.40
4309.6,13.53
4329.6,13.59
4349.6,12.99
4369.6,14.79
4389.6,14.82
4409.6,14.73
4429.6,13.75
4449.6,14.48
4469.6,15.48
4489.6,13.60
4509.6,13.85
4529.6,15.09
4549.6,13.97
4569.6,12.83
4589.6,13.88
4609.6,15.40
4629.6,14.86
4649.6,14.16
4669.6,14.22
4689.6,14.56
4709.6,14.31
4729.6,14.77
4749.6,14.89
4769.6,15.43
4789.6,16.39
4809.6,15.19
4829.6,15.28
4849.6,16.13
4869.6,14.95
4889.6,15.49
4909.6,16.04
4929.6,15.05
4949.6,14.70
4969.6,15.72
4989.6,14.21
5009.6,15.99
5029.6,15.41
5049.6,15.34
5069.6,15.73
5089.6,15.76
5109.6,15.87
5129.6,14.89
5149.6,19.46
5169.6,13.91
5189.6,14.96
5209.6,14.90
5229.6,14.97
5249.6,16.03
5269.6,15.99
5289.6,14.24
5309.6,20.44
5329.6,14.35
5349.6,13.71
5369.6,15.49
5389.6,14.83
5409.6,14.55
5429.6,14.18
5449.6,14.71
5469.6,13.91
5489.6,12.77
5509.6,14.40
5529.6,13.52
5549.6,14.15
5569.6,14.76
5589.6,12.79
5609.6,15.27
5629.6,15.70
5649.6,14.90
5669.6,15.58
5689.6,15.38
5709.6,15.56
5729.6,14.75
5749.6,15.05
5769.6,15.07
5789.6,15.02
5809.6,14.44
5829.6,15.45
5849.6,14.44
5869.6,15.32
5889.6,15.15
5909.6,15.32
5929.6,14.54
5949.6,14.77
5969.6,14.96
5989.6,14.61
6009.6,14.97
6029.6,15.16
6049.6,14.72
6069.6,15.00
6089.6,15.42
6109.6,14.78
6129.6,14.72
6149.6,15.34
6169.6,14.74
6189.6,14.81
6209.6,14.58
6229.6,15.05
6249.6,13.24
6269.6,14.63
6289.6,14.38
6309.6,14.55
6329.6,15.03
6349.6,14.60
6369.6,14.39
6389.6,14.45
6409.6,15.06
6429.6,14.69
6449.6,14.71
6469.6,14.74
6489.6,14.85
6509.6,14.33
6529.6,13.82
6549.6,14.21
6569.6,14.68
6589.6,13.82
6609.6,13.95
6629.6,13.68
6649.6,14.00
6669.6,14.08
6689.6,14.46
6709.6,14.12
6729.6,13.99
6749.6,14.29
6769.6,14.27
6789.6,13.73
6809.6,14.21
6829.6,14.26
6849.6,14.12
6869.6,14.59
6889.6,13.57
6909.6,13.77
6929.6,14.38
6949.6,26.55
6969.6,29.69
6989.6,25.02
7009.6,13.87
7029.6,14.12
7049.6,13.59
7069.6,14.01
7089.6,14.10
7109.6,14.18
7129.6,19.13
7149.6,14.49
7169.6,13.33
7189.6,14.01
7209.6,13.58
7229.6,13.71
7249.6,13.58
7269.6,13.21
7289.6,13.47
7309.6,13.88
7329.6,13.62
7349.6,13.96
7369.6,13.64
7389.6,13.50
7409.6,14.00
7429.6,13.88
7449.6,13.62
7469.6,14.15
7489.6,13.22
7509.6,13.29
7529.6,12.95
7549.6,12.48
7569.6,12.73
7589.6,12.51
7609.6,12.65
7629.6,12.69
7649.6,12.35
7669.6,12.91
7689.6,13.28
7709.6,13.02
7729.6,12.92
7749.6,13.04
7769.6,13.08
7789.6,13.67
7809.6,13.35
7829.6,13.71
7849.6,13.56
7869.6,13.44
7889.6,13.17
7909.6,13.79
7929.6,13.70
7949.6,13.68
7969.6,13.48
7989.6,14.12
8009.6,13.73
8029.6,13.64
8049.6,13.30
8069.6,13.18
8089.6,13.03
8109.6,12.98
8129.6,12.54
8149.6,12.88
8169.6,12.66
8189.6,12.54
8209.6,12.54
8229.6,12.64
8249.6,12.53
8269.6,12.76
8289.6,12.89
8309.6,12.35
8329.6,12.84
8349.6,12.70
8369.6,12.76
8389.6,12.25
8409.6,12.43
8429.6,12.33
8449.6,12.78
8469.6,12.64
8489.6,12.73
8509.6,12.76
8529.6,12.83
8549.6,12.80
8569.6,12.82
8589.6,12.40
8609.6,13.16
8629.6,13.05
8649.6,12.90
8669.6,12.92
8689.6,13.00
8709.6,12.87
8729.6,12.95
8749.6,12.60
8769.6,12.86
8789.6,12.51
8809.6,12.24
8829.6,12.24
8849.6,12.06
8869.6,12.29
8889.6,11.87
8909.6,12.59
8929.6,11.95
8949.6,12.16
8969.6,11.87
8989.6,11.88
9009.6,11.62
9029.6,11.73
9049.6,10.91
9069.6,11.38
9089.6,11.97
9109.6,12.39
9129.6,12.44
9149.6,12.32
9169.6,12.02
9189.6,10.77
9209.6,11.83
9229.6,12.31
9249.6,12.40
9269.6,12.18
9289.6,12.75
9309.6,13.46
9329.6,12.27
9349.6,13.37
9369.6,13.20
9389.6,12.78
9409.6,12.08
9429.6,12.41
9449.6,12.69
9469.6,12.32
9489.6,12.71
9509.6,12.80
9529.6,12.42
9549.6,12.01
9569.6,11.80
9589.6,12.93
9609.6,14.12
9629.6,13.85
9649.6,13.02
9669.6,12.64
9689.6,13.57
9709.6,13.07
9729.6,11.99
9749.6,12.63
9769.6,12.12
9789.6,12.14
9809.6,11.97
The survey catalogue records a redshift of 0.06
